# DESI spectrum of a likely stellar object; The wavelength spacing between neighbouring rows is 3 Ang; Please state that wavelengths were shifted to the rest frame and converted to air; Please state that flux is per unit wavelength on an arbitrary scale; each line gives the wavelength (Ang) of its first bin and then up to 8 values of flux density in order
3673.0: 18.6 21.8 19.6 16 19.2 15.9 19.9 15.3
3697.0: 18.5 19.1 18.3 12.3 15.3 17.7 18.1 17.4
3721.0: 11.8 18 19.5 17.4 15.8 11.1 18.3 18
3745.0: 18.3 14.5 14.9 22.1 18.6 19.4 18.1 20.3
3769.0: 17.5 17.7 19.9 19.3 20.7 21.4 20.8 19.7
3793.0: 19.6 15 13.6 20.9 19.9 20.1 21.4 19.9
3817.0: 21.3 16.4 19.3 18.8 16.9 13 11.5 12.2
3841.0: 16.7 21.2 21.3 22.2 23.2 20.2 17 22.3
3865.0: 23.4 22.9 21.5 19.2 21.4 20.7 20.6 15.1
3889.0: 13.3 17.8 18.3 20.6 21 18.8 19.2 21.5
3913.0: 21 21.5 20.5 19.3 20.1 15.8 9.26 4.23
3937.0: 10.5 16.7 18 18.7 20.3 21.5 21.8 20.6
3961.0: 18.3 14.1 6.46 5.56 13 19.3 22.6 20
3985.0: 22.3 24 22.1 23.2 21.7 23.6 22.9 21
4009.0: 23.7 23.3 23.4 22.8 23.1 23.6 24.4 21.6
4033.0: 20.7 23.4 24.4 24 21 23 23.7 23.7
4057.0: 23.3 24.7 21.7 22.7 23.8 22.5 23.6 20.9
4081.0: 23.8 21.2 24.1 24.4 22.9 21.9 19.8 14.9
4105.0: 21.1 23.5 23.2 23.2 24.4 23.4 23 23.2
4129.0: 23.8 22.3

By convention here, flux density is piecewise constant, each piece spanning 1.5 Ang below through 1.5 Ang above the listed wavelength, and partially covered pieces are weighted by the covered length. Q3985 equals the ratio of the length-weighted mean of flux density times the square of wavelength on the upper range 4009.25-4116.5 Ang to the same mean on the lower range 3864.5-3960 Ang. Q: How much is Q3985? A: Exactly 1.32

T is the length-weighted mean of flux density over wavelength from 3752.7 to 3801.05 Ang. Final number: 19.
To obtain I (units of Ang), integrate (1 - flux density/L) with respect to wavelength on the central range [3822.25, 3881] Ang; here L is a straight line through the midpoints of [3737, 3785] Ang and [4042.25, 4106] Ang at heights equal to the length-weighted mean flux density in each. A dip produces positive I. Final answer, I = 1.4 Ang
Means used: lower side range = 18.6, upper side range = 22.4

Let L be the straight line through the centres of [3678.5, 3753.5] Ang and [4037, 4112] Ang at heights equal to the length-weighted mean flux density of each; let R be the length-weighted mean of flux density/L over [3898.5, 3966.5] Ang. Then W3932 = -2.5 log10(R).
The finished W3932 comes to 0.15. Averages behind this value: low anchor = 16.8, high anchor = 22.6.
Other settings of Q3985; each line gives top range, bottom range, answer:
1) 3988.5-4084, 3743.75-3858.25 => 1.39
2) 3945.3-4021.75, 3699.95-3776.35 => 1.31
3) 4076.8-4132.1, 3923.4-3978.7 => 1.57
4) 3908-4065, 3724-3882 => 1.17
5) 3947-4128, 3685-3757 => 1.50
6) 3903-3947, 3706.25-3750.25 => 1.15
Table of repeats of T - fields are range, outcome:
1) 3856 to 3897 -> 19.5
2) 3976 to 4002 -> 22.3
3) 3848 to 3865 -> 21.2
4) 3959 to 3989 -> 16.5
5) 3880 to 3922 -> 19.2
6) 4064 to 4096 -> 22.9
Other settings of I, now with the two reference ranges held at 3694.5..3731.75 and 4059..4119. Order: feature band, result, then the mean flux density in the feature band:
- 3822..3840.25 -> 3.32 Ang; 15.2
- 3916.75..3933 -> 2.58 Ang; 16.8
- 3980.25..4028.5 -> -3.76 Ang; 22.8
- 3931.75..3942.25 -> 4.82 Ang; 10.9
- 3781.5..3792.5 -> -1.57 Ang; 20.5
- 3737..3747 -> -0.20 Ang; 17.7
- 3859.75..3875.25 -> -2.03 Ang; 21.7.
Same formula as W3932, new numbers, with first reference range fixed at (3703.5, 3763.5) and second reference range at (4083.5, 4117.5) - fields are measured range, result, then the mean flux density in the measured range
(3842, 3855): -0.18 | 21.7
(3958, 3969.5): 0.45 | 13.3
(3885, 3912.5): 0.04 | 18.6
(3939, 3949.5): 0.08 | 18.3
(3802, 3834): -0.04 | 18.7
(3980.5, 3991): -0.09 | 22.1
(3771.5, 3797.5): -0.11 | 19.4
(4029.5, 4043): -0.09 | 22.9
